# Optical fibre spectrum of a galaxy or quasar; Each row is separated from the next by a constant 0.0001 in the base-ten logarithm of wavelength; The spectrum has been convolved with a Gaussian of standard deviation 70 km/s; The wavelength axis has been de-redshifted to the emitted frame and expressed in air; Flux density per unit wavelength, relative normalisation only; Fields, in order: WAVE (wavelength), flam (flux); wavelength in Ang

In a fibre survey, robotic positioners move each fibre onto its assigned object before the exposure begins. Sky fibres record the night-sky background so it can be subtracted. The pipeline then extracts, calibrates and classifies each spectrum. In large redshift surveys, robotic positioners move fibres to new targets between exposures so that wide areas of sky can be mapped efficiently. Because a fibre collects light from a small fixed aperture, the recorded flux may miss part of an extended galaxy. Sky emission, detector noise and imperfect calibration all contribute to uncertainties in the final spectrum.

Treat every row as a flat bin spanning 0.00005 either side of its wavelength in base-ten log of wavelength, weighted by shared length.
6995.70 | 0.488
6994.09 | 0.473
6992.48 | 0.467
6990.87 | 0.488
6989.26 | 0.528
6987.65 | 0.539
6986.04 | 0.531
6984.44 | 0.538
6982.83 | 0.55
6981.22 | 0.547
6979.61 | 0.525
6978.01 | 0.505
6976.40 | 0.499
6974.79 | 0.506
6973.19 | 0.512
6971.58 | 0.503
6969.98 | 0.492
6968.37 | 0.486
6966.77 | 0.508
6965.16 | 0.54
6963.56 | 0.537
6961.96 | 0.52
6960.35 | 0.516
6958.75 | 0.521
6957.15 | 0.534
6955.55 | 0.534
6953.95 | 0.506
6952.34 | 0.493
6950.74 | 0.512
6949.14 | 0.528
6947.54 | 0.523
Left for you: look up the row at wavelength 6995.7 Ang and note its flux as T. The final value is 0.488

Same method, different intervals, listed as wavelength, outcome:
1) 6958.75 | 0.521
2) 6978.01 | 0.505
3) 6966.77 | 0.508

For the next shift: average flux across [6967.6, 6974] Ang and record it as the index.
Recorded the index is 0.498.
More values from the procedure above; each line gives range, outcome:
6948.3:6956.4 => 0.514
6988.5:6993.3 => 0.494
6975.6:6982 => 0.519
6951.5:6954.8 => 0.499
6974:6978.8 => 0.503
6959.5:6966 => 0.528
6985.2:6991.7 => 0.522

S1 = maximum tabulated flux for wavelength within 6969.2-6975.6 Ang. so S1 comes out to 0.512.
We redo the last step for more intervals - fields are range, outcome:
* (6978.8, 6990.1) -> 0.55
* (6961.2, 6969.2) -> 0.54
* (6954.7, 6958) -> 0.534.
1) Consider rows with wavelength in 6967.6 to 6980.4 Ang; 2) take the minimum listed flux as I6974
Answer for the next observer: 0.486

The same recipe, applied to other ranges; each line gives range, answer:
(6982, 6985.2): 0.538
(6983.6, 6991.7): 0.488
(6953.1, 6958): 0.506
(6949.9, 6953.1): 0.493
